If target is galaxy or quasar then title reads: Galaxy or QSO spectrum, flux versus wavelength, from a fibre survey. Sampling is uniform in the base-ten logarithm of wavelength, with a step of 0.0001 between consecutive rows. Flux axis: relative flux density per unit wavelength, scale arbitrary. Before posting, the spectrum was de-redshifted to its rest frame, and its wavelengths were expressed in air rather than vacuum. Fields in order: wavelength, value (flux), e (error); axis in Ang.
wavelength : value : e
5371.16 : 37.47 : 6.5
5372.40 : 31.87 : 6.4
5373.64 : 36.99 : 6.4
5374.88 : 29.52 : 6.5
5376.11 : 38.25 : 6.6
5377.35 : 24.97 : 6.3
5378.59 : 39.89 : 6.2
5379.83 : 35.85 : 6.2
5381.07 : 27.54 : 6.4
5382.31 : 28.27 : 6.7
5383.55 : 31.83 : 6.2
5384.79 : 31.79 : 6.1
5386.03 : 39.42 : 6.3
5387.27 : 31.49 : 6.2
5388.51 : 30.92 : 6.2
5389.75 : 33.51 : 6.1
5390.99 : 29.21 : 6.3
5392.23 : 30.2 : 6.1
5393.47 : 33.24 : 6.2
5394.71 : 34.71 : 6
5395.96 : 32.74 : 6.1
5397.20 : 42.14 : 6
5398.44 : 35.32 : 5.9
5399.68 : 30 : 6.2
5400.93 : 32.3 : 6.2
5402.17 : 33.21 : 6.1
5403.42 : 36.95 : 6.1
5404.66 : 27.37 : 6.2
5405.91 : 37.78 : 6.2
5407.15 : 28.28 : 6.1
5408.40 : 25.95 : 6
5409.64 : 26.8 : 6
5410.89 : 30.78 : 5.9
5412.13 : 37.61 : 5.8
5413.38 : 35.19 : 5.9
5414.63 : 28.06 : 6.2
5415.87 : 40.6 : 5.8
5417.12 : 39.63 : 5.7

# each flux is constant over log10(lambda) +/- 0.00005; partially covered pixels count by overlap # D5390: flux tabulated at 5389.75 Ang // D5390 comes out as 33.51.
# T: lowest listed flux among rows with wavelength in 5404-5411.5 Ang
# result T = 25.95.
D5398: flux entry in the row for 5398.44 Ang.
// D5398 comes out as 35.32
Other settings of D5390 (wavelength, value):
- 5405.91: 37.78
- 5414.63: 28.06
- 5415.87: 40.6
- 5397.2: 42.14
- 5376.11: 38.25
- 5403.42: 36.95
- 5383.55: 31.83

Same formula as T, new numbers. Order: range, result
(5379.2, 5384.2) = 27.54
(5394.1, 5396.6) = 32.74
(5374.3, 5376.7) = 29.52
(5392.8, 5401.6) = 30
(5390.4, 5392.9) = 29.21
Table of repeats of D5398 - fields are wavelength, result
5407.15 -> 28.28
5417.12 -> 39.63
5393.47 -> 33.24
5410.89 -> 30.78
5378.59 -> 39.89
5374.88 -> 29.52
